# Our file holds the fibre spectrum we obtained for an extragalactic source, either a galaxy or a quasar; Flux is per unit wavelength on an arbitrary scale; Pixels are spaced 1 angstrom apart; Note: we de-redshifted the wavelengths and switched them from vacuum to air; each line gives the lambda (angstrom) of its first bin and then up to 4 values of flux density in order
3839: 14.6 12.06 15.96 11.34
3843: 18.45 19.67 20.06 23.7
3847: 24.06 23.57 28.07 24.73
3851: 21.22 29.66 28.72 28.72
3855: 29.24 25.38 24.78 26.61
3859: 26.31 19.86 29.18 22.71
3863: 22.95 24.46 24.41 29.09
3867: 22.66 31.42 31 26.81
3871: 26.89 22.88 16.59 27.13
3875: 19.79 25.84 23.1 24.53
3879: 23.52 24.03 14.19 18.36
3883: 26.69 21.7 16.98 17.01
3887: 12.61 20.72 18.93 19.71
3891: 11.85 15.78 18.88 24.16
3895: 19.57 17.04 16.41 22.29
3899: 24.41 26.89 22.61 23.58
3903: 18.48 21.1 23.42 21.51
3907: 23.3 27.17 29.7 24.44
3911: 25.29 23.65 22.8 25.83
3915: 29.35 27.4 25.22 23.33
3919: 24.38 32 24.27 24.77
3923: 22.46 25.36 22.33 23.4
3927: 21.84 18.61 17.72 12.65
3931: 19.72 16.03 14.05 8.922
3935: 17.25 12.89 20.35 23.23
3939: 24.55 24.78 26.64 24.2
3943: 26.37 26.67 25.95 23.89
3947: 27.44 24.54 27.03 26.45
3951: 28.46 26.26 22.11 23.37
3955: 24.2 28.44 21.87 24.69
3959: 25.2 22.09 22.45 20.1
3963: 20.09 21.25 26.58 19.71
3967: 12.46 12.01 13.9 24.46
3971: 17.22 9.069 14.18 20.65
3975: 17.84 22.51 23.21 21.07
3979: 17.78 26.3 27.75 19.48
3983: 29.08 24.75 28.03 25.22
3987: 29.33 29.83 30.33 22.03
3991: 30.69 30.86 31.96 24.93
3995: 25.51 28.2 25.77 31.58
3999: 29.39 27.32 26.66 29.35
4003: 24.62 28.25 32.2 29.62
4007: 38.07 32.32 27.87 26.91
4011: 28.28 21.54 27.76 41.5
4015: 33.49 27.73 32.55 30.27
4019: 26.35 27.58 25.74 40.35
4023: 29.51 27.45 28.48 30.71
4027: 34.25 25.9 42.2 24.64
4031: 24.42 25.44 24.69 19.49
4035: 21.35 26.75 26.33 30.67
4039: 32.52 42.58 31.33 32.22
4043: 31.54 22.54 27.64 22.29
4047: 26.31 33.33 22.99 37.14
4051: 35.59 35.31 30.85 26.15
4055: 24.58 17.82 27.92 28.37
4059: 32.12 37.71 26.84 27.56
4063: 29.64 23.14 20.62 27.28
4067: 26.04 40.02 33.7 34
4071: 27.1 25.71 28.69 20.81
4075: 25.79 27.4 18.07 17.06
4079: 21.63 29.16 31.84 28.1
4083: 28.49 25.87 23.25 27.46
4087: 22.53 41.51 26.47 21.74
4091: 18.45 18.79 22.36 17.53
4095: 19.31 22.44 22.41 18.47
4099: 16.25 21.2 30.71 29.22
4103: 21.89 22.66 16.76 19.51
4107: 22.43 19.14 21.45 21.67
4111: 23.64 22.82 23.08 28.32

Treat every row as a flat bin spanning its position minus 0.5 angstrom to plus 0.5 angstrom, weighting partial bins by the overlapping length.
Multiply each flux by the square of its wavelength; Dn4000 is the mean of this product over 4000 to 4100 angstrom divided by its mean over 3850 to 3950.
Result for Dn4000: 1.30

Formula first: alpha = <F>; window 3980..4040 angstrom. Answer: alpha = 28.7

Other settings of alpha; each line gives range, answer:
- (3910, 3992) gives 22.8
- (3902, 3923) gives 24.8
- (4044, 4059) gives 28.2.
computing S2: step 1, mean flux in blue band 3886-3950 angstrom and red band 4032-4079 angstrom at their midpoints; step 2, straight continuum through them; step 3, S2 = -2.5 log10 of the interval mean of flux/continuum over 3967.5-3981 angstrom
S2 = 0.286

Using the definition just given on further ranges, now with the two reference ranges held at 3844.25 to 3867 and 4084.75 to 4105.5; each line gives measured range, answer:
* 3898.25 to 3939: 0.107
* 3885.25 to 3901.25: 0.279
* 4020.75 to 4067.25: -0.222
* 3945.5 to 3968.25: 0.049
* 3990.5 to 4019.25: -0.230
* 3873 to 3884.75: 0.126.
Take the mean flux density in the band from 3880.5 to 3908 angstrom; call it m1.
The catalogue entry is 20.1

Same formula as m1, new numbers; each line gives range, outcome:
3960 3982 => 19.6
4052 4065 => 27.7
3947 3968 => 23.2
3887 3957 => 22.5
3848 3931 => 23.2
